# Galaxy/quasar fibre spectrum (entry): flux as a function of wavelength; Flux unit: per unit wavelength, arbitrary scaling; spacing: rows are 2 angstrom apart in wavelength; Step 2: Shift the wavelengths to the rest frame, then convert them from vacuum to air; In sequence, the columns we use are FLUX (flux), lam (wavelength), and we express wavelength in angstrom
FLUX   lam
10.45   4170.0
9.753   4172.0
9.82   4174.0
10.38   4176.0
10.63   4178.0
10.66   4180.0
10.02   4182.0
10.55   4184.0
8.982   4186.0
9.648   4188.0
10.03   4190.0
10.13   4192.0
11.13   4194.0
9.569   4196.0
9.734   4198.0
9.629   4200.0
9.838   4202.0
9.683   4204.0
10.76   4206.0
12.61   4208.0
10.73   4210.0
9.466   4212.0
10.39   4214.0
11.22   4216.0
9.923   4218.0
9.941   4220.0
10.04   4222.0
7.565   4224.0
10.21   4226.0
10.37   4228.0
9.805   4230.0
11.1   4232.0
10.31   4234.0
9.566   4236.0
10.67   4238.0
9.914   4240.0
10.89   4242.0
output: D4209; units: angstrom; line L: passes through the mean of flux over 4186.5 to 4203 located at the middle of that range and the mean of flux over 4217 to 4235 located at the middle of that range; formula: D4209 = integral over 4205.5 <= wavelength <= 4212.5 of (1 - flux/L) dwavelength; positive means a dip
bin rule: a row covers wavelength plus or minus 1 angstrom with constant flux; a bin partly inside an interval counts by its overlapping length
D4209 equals -0.8 angstrom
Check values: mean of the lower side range 9.93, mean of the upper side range 9.92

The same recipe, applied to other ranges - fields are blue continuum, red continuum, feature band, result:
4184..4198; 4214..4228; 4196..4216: -0.8 angstrom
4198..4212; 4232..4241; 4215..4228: 0.6 angstrom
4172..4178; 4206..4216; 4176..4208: 0.9 angstrom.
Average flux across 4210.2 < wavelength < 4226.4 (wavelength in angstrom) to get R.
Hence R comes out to 9.87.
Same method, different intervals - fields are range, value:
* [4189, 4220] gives 10.3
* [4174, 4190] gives 10.1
